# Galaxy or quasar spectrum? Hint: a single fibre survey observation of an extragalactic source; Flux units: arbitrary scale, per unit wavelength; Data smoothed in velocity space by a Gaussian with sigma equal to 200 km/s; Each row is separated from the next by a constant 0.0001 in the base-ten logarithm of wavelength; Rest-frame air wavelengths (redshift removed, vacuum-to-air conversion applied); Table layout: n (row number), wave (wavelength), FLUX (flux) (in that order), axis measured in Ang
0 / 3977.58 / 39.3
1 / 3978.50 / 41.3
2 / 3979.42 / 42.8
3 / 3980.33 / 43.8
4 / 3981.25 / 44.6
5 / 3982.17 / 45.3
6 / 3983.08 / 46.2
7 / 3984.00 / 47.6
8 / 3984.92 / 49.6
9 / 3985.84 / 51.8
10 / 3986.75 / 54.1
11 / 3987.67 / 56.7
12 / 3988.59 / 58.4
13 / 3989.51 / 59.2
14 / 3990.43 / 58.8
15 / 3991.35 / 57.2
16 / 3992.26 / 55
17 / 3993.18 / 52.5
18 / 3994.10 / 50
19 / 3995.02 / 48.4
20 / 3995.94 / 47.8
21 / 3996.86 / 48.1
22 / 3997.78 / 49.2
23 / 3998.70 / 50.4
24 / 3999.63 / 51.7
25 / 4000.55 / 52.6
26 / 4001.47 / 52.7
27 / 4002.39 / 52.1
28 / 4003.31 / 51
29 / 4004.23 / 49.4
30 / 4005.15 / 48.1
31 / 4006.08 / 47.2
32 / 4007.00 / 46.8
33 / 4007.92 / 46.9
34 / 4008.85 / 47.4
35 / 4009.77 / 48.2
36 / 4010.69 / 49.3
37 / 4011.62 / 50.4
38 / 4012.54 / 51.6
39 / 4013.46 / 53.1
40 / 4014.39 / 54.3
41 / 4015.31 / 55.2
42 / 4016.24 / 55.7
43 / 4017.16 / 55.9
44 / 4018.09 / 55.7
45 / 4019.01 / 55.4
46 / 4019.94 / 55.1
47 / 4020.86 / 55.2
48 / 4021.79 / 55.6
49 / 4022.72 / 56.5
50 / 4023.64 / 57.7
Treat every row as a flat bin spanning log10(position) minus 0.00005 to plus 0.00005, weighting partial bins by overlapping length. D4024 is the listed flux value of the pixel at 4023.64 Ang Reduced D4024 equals 57.7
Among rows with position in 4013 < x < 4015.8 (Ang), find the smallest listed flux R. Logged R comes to 53.1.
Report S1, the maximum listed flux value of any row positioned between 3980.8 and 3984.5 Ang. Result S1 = 47.6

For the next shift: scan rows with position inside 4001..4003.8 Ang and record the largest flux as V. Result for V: 52.7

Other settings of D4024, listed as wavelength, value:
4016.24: 55.7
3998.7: 50.4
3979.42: 42.8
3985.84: 51.8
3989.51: 59.2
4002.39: 52.1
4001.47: 52.7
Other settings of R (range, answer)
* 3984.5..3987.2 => 49.6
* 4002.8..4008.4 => 46.8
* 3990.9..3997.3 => 47.8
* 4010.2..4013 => 49.3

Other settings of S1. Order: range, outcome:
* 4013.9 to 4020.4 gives 55.9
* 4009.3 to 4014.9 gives 54.3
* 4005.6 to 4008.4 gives 47.2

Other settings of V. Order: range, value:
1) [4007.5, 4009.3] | 47.4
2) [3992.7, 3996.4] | 52.5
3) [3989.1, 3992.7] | 59.2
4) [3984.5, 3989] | 58.4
